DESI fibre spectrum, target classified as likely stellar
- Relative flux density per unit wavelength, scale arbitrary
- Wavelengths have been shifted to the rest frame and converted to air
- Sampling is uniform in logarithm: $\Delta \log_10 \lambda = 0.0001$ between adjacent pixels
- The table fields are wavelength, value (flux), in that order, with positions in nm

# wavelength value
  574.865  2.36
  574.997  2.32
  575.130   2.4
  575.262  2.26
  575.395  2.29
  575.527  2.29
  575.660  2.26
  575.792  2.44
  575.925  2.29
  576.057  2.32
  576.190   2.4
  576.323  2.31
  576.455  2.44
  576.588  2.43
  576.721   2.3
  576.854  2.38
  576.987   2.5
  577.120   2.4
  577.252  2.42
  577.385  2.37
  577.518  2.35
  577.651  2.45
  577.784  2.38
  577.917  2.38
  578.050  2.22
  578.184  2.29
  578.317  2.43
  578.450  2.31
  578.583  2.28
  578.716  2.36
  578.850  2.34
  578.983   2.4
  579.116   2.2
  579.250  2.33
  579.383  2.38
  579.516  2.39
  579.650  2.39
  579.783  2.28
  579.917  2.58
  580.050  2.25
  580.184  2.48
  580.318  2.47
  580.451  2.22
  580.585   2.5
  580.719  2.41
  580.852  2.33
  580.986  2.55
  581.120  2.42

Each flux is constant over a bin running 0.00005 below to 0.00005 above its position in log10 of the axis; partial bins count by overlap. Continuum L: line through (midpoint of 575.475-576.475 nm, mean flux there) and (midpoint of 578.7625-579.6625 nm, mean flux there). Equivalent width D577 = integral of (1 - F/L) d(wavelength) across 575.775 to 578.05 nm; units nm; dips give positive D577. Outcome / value -0.04 nm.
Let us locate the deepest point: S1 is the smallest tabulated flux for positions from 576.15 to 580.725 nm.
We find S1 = 2.2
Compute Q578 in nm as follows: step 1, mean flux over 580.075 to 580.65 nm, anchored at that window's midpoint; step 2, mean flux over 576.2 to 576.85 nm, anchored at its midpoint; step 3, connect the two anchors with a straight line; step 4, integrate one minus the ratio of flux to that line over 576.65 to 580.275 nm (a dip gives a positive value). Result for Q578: 0.03 nm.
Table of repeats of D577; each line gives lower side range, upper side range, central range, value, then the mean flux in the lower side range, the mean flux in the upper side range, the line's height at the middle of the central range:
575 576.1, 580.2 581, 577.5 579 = 0.012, 2.32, 2.41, 2.37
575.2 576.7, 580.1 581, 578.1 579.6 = 0.030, 2.34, 2.41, 2.38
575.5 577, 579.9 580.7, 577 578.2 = 0.002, 2.36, 2.41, 2.37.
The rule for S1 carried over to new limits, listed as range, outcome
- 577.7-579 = 2.22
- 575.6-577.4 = 2.26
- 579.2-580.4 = 2.25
